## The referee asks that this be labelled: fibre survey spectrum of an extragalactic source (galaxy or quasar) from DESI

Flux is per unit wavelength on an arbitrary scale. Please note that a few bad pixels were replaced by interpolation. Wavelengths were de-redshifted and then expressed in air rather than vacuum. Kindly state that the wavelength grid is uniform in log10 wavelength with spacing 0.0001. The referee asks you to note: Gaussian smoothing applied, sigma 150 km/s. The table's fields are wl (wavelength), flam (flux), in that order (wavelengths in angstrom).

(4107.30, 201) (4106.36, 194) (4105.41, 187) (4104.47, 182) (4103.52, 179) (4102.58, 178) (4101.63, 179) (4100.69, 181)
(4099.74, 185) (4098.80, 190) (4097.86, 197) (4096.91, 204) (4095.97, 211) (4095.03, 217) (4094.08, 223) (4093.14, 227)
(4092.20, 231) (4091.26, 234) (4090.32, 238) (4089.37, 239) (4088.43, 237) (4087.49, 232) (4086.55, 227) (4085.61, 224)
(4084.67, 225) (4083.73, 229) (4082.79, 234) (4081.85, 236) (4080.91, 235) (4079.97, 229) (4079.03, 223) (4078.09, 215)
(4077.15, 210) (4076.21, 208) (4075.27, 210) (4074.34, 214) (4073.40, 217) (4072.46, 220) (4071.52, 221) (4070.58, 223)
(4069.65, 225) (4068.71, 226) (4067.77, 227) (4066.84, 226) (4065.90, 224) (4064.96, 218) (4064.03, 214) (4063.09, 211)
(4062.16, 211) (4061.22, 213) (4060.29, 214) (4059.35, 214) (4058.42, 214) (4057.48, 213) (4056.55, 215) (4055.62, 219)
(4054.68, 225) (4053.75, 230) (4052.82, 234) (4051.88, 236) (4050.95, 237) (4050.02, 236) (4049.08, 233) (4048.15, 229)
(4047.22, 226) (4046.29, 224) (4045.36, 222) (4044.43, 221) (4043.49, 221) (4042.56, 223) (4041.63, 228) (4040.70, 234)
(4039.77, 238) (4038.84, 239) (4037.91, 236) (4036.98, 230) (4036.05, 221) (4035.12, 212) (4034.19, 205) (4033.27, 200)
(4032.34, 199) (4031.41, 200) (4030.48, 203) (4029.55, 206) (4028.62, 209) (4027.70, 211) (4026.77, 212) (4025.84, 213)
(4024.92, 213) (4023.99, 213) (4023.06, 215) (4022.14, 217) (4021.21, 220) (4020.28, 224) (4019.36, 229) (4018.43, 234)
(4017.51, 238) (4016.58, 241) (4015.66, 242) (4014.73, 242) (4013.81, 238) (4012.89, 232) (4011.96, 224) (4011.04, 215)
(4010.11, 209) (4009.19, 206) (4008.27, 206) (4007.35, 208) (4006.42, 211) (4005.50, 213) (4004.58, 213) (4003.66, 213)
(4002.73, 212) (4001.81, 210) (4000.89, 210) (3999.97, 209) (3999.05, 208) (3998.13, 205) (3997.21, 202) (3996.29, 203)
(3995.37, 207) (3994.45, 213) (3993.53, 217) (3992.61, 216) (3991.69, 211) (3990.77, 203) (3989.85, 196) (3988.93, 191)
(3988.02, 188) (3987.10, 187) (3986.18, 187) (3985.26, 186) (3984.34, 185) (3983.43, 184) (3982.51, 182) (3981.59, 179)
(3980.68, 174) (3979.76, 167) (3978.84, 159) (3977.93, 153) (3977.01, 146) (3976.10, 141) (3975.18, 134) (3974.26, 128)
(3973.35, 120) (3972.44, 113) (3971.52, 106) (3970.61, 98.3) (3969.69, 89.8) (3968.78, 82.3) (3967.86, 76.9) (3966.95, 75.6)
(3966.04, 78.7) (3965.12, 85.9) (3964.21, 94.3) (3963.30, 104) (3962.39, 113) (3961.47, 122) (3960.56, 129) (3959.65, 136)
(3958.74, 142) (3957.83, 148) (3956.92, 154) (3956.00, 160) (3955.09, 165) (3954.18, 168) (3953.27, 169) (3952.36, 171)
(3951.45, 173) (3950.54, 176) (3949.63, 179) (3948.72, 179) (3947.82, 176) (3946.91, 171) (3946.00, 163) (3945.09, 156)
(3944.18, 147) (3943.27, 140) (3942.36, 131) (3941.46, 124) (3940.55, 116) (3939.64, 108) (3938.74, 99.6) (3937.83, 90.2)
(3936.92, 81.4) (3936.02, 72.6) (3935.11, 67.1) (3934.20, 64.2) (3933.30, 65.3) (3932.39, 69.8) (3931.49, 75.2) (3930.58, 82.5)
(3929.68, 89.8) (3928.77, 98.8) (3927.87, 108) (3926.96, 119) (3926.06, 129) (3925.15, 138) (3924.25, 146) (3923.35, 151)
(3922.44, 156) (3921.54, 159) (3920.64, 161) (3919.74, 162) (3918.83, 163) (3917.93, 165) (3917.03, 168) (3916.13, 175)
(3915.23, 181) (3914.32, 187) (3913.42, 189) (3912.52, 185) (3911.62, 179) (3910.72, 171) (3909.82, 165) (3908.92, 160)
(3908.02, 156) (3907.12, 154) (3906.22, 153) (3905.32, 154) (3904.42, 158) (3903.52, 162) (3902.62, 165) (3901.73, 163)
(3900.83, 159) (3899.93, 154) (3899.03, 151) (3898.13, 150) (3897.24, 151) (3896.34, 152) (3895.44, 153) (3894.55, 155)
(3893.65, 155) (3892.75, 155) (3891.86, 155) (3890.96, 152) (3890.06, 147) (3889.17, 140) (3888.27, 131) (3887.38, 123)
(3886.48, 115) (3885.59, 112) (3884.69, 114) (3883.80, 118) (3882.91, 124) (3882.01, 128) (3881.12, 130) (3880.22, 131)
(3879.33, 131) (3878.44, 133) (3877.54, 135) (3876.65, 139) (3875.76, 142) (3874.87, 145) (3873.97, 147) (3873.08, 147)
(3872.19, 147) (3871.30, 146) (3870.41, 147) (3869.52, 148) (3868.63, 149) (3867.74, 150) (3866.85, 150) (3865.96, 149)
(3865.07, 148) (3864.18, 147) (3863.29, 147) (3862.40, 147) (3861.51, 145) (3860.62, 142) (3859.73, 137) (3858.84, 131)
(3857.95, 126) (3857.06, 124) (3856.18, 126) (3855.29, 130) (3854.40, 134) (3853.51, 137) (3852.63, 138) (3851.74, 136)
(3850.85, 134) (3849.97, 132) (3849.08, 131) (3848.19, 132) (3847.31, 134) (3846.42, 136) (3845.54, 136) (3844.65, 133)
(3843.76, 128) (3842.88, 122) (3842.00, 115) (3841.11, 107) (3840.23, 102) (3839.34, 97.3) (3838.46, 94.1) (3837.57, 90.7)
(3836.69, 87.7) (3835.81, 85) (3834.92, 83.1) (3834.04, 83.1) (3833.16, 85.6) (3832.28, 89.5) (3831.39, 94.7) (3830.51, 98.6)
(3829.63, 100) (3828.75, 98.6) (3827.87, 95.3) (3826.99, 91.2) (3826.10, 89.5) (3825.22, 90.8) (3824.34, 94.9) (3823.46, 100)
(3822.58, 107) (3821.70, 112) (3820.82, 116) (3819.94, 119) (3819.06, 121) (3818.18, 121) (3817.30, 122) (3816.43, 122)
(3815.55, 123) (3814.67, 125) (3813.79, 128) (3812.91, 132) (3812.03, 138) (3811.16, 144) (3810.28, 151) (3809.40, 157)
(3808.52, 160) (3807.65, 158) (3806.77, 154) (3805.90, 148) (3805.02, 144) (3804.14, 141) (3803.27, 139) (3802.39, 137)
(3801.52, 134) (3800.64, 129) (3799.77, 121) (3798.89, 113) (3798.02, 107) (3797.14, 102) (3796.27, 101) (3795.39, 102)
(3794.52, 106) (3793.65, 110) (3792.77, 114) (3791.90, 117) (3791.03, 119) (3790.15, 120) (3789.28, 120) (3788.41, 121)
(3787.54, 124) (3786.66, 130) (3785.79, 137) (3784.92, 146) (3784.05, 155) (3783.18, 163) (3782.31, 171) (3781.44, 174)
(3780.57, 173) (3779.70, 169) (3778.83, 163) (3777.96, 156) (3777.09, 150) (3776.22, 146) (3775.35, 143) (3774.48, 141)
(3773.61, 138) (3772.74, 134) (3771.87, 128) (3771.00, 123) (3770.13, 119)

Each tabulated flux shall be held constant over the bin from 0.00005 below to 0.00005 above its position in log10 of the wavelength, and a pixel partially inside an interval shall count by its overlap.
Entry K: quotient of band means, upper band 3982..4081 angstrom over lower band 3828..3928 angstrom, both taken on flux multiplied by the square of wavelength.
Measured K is 1.69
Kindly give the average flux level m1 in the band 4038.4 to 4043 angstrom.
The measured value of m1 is 232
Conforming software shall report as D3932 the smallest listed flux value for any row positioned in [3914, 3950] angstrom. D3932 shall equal 64.2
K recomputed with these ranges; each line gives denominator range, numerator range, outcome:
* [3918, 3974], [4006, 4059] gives 1.86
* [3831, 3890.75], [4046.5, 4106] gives 1.90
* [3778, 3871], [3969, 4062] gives 1.79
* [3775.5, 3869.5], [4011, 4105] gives 1.96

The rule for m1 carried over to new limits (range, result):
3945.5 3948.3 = 170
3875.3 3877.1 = 141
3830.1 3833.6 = 92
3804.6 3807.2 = 149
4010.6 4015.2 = 230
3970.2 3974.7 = 113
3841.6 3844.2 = 122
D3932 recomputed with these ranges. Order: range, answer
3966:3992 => 75.6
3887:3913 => 123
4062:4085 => 208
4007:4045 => 199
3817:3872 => 83.1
